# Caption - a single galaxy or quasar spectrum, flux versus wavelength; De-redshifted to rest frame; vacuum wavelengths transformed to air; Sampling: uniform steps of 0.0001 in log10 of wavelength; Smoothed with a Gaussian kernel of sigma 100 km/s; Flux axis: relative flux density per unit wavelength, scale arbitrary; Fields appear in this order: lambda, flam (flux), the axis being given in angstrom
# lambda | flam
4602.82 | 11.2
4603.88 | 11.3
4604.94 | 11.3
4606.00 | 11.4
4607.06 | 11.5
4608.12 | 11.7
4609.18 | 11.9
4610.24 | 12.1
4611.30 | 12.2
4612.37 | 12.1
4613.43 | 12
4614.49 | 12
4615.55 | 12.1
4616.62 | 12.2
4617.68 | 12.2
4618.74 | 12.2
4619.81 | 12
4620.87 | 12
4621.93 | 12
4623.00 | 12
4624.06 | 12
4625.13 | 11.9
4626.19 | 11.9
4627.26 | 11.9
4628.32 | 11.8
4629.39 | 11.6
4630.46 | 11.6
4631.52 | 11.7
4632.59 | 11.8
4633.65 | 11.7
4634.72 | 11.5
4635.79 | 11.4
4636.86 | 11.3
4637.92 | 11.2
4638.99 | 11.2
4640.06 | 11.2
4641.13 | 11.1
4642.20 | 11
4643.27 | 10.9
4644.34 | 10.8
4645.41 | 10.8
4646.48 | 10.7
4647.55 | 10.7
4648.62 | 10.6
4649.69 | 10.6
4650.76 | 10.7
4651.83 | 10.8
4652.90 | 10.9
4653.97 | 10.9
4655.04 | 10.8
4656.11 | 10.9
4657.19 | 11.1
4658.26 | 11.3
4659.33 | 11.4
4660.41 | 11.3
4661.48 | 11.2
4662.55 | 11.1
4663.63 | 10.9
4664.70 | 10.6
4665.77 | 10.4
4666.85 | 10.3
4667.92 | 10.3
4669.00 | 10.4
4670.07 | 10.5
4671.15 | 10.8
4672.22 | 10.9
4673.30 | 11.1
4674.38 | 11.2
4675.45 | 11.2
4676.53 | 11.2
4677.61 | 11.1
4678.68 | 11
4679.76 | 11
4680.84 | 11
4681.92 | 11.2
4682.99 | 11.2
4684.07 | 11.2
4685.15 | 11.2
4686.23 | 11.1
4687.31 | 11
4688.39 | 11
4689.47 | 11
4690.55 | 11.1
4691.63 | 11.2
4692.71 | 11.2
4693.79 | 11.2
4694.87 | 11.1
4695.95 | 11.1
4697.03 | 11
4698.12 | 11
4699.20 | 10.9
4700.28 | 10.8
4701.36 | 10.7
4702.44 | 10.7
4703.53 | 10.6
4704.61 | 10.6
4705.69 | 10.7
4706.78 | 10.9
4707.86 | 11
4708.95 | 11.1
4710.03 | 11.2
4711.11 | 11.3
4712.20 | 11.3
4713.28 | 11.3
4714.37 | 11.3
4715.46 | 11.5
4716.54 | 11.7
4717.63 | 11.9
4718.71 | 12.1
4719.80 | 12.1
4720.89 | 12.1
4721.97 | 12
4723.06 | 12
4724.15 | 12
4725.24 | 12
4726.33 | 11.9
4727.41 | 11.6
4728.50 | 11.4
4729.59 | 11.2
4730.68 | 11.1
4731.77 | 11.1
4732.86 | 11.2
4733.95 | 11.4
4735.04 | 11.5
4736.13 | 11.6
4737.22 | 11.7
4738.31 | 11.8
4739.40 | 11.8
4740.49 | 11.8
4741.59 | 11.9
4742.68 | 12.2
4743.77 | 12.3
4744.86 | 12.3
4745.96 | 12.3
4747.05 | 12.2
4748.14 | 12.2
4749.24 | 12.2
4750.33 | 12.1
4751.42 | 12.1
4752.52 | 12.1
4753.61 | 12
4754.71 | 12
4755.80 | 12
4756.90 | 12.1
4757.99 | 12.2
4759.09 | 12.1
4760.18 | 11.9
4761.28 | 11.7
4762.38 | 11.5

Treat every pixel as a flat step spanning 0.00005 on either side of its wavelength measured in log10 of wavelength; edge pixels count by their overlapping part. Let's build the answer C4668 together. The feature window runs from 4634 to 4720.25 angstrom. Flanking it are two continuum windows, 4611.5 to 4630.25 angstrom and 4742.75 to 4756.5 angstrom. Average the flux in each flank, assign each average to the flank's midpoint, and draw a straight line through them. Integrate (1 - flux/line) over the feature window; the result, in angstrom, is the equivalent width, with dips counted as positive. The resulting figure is 7.3 angstrom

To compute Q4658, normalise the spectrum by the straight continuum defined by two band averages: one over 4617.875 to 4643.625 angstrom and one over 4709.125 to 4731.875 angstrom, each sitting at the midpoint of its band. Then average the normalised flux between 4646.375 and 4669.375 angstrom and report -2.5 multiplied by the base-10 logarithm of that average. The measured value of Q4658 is 0.08 mag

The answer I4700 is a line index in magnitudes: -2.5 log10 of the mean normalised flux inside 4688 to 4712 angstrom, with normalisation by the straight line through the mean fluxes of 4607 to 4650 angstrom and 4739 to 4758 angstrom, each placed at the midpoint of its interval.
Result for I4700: 0.087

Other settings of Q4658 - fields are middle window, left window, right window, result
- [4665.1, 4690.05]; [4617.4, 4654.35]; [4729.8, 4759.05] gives 0.06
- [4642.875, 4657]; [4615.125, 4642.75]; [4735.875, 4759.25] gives 0.09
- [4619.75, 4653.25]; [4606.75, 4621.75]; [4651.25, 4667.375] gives 0.01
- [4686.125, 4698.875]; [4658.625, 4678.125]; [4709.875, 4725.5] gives 0.02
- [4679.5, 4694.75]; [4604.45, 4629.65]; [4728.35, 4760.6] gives 0.07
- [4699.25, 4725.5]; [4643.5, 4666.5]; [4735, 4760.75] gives 0.02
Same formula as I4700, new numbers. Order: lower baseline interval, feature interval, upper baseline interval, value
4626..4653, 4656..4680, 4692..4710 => 0.015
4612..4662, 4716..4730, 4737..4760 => 0.006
